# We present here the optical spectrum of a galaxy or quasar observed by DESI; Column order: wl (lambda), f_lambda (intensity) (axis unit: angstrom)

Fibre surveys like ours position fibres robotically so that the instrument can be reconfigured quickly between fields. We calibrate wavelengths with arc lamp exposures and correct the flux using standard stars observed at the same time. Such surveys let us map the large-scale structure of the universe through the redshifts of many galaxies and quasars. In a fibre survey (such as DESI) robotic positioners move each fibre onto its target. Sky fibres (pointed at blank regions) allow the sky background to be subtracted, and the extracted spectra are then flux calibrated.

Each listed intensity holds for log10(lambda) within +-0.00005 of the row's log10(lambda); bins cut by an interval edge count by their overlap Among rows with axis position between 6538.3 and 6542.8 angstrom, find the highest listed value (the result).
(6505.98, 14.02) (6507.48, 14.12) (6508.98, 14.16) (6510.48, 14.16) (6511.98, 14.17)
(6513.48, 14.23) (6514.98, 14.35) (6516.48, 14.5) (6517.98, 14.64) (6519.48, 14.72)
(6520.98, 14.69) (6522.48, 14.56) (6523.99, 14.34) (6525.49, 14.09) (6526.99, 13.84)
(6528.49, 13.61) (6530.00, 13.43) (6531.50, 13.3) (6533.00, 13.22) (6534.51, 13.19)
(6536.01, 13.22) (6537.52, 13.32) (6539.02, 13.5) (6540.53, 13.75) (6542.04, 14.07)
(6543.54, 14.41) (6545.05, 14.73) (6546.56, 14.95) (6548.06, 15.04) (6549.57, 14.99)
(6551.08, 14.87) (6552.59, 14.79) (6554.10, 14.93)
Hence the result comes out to 14.07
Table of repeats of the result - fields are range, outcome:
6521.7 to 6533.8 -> 14.56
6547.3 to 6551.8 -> 15.04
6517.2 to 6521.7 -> 14.72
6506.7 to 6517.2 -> 14.5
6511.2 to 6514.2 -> 14.23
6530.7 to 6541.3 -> 13.75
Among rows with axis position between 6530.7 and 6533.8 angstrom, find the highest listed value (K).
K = 13.3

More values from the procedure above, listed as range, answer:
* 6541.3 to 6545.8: 14.73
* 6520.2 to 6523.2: 14.69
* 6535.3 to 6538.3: 13.32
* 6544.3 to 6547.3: 14.95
